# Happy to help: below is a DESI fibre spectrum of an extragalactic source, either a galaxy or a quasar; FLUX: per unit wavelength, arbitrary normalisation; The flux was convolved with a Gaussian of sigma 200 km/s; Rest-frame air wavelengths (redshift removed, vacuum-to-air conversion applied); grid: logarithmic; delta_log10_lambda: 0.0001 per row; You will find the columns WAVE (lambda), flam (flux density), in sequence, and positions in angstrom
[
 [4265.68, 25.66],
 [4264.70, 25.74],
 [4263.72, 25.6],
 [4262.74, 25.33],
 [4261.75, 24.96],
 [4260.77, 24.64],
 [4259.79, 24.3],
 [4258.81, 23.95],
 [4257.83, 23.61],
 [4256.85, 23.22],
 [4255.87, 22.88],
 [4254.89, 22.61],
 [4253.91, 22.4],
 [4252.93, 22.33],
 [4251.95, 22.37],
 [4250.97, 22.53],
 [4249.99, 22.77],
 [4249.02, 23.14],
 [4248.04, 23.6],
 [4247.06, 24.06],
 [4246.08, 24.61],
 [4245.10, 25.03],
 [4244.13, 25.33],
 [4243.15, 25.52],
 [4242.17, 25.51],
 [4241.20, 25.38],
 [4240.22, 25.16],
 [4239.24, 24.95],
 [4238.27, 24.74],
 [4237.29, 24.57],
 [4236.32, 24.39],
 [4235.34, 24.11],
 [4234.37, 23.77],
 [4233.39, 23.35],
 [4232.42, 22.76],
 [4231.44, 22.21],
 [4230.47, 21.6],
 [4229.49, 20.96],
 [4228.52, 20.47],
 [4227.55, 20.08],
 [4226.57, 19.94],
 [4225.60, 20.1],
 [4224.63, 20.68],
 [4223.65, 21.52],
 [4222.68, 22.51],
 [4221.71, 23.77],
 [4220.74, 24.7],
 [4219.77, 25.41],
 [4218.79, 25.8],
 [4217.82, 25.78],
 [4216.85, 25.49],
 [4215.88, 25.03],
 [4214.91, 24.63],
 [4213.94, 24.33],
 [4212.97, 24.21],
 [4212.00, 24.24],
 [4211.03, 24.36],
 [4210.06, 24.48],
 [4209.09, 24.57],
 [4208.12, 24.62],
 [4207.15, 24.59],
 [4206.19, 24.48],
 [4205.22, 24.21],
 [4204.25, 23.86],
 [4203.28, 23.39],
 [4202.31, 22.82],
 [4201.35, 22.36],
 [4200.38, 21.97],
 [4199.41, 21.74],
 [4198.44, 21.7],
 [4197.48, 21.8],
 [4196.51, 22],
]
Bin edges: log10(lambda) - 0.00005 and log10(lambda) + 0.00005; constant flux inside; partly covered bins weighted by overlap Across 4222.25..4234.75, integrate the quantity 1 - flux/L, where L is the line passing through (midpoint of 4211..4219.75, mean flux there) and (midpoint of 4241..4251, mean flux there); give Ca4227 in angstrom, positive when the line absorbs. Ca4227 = 1.6 angstrom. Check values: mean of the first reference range 24.9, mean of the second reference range 24.4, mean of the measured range 21.5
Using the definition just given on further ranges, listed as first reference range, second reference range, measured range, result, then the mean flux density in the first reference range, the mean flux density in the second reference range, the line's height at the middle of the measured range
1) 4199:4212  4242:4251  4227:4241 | 0.6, 23.7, 24.2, 24.1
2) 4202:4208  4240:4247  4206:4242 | 1.3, 24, 25.2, 24.6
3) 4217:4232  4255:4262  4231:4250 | -1.0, 22.4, 23.8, 23.1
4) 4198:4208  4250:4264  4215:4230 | 0.3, 23.2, 23.6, 23.3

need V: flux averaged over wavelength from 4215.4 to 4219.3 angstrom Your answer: 25.5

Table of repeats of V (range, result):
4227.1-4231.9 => 21.1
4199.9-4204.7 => 22.9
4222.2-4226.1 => 21.2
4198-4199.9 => 21.7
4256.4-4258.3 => 23.4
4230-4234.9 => 22.8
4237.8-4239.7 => 24.9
